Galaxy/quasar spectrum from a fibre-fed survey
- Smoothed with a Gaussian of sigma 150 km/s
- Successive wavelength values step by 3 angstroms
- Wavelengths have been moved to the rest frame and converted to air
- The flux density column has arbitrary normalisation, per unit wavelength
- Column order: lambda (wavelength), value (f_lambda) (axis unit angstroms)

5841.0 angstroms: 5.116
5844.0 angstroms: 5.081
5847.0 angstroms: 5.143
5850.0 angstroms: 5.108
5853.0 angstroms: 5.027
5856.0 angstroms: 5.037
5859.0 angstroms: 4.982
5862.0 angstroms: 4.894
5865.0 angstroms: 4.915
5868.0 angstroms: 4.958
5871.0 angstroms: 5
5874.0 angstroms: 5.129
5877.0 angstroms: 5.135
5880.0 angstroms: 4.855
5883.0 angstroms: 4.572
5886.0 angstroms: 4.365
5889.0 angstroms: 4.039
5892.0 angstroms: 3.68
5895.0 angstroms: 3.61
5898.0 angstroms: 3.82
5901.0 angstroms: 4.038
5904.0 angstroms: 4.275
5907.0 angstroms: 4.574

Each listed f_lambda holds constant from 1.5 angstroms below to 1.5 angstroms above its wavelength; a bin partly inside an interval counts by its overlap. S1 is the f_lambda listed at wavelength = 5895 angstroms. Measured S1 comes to 3.61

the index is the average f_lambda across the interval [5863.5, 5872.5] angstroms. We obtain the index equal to 4.96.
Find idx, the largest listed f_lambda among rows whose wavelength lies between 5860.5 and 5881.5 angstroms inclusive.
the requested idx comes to 5.135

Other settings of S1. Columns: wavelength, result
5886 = 4.365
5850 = 5.108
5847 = 5.143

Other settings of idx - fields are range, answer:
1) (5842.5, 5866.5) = 5.143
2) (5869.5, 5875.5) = 5.129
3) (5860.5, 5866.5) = 4.915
